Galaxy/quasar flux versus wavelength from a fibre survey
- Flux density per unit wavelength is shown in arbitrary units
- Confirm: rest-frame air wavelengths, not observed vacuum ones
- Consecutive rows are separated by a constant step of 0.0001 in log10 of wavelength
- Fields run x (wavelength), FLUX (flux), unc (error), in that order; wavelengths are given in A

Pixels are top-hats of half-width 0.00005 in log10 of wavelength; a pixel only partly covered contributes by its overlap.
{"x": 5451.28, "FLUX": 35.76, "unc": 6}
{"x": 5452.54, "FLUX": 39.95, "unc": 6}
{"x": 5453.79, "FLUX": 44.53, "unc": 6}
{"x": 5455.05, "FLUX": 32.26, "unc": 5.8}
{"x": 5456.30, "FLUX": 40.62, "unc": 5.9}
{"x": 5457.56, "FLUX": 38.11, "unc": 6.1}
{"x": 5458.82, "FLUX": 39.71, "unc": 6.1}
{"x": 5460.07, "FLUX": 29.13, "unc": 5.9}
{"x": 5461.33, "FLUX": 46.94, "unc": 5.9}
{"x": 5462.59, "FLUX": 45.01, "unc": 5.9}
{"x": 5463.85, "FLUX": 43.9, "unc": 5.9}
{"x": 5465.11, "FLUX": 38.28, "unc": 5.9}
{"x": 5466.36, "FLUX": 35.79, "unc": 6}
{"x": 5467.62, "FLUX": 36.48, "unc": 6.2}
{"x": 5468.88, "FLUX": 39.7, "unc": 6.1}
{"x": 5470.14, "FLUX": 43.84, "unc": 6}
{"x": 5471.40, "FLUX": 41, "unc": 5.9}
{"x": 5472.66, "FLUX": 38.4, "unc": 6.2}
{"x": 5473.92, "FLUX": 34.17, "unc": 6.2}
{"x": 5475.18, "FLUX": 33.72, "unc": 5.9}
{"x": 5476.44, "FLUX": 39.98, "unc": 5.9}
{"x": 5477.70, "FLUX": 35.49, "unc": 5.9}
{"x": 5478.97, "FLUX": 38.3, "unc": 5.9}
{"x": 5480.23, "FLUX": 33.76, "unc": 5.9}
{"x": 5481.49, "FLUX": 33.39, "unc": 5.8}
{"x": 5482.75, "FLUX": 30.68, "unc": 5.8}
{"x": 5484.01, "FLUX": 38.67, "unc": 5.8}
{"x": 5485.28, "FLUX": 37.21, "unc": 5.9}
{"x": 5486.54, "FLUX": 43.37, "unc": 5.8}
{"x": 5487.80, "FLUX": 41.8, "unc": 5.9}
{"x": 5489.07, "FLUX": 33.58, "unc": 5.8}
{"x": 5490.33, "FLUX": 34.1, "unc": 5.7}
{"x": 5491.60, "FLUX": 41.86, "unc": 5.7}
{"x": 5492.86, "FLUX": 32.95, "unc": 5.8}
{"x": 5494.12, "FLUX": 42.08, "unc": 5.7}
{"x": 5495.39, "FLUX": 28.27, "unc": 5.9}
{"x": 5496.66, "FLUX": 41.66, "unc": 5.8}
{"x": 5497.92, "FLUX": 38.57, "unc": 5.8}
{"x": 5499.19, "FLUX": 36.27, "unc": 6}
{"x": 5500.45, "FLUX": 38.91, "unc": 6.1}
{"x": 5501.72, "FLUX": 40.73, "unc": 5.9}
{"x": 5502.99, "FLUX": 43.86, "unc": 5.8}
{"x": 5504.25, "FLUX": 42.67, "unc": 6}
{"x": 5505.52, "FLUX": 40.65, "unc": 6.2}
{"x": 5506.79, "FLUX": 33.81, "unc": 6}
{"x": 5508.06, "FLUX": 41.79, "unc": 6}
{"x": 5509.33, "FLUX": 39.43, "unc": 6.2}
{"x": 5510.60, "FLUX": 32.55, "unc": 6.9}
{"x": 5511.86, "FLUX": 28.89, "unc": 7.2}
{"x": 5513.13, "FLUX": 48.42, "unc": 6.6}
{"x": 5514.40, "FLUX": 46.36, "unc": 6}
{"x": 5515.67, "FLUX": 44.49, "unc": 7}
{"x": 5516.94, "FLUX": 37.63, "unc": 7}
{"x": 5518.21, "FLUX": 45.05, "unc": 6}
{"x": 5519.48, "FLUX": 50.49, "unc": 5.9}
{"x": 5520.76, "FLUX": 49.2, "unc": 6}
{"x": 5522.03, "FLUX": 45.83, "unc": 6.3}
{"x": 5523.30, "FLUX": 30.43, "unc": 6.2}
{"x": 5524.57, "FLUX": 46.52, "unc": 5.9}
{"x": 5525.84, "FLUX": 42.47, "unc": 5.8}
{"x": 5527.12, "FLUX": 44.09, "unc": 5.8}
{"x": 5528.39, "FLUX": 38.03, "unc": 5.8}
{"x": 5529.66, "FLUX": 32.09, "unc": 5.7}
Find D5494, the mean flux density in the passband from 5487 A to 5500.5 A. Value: 37.3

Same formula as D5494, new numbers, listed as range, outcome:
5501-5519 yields 40.5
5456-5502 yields 38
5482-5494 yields 37.3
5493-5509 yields 38.9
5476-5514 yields 37.8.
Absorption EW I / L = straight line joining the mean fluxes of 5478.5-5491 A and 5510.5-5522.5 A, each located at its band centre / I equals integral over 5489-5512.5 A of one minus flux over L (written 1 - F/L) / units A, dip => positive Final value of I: 1.3 A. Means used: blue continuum 36.5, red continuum 43.3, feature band 37.6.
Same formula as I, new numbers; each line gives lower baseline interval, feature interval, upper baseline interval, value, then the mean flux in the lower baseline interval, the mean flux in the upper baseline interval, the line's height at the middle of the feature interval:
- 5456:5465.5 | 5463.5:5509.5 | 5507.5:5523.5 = 3.3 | 40.2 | 41.9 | 41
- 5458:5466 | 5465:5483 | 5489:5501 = 1.0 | 40.3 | 37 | 39.1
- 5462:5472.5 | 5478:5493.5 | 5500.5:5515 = 1.4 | 40.4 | 39.9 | 40.2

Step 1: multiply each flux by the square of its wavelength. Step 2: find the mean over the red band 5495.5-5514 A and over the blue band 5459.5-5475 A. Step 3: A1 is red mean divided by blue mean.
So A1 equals 1.01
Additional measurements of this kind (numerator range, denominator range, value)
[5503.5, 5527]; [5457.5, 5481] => 1.10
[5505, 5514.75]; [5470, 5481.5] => 1.06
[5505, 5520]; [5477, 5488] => 1.12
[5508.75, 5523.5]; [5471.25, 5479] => 1.15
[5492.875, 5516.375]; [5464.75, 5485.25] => 1.07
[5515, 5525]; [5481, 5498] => 1.19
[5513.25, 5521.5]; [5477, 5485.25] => 1.31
